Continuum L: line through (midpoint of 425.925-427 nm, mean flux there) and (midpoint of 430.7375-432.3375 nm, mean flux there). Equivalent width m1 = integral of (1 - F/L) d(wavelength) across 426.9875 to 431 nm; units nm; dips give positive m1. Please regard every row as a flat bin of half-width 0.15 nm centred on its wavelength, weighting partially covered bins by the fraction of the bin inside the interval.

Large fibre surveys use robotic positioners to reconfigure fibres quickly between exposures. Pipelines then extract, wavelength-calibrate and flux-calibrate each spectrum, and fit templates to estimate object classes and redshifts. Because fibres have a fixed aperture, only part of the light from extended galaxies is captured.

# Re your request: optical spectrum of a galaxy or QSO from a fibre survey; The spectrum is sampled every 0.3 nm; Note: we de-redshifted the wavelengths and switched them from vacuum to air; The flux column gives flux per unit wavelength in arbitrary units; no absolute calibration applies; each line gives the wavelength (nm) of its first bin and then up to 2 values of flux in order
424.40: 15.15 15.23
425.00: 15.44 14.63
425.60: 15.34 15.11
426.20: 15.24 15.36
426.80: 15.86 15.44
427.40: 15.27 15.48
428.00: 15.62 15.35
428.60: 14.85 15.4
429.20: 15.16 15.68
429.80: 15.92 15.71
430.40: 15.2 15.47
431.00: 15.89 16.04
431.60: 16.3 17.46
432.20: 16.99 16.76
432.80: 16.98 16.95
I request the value 0.126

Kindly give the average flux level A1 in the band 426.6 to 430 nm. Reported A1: 15.5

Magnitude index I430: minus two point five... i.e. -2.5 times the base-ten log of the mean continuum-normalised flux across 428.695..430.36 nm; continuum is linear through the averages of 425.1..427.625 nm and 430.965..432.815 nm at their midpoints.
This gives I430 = 0.04 mag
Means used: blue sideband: 15.3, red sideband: 16.7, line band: 15.5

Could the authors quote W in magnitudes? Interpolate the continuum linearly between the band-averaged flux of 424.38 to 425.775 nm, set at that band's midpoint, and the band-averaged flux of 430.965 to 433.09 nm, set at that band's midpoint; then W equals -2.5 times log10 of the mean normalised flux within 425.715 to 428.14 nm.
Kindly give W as 0.01 mag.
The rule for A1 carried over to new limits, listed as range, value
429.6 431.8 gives 15.8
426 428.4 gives 15.4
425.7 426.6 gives 15.2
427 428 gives 15.4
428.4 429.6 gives 15.3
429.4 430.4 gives 15.7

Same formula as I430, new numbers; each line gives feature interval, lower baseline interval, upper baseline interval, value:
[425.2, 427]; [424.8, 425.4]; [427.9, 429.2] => -0.01 mag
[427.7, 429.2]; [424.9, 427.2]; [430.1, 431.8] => 0.02 mag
